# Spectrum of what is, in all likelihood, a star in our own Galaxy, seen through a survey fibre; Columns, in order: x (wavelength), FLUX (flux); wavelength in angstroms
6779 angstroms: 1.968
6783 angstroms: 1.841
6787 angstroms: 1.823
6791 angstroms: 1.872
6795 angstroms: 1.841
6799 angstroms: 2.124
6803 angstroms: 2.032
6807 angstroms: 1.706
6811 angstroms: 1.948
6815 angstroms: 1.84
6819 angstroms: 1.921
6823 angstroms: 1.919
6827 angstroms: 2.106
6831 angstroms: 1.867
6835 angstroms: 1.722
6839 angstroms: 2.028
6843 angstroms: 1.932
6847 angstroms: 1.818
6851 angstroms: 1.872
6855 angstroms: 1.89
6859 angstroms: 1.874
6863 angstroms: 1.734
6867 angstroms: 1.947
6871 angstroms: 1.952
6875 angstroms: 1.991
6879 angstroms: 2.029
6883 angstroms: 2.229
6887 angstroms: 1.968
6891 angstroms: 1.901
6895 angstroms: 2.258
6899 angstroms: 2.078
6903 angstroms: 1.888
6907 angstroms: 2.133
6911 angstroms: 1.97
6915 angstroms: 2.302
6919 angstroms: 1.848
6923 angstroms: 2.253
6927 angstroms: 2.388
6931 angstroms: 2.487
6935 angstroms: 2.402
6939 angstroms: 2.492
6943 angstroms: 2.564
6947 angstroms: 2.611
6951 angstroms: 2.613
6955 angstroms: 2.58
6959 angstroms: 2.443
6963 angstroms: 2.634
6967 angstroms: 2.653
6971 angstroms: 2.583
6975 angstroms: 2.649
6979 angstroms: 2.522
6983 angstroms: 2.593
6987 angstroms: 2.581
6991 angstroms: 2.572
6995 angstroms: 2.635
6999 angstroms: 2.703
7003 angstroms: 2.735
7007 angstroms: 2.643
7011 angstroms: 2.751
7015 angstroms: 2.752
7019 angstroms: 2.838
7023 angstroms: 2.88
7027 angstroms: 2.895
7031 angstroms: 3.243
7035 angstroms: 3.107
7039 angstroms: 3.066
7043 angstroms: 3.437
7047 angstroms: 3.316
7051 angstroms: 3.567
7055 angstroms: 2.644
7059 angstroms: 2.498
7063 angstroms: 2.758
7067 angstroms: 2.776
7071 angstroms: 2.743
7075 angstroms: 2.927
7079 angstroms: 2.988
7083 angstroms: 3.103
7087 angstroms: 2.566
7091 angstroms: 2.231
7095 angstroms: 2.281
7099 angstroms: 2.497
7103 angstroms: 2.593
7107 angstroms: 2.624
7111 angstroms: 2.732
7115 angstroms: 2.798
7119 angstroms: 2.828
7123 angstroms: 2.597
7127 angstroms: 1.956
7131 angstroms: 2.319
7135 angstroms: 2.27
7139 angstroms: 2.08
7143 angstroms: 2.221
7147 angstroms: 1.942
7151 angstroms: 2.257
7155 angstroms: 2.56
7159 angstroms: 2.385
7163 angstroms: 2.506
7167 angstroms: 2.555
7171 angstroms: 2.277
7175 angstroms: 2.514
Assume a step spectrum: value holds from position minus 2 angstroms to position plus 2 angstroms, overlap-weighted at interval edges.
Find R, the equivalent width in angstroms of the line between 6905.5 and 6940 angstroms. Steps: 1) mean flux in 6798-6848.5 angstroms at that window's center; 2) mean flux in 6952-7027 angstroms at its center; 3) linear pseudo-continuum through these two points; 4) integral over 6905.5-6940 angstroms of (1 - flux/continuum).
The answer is 1.7 angstroms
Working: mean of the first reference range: 1.92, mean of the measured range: 2.25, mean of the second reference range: 2.66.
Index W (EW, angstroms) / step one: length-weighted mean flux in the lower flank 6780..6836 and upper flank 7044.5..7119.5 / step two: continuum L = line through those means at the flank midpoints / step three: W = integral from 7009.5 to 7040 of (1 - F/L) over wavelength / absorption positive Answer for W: -4.2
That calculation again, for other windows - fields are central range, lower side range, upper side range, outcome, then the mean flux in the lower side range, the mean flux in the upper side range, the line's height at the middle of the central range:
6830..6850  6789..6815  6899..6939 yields 1.3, 1.91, 2.2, 2.01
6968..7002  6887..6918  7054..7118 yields -4.0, 2.06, 2.68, 2.34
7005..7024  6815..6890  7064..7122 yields -2.5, 1.93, 2.69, 2.44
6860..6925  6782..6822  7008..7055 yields 8.9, 1.9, 3.05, 2.35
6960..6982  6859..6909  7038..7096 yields -1.7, 2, 2.87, 2.41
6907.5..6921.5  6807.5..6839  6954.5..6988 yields 1.6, 1.9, 2.58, 2.32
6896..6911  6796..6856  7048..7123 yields 0.8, 1.91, 2.74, 2.16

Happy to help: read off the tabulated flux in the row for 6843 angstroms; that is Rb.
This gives 1.932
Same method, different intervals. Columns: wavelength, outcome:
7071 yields 2.743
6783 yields 1.841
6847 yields 1.818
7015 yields 2.752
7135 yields 2.27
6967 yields 2.653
